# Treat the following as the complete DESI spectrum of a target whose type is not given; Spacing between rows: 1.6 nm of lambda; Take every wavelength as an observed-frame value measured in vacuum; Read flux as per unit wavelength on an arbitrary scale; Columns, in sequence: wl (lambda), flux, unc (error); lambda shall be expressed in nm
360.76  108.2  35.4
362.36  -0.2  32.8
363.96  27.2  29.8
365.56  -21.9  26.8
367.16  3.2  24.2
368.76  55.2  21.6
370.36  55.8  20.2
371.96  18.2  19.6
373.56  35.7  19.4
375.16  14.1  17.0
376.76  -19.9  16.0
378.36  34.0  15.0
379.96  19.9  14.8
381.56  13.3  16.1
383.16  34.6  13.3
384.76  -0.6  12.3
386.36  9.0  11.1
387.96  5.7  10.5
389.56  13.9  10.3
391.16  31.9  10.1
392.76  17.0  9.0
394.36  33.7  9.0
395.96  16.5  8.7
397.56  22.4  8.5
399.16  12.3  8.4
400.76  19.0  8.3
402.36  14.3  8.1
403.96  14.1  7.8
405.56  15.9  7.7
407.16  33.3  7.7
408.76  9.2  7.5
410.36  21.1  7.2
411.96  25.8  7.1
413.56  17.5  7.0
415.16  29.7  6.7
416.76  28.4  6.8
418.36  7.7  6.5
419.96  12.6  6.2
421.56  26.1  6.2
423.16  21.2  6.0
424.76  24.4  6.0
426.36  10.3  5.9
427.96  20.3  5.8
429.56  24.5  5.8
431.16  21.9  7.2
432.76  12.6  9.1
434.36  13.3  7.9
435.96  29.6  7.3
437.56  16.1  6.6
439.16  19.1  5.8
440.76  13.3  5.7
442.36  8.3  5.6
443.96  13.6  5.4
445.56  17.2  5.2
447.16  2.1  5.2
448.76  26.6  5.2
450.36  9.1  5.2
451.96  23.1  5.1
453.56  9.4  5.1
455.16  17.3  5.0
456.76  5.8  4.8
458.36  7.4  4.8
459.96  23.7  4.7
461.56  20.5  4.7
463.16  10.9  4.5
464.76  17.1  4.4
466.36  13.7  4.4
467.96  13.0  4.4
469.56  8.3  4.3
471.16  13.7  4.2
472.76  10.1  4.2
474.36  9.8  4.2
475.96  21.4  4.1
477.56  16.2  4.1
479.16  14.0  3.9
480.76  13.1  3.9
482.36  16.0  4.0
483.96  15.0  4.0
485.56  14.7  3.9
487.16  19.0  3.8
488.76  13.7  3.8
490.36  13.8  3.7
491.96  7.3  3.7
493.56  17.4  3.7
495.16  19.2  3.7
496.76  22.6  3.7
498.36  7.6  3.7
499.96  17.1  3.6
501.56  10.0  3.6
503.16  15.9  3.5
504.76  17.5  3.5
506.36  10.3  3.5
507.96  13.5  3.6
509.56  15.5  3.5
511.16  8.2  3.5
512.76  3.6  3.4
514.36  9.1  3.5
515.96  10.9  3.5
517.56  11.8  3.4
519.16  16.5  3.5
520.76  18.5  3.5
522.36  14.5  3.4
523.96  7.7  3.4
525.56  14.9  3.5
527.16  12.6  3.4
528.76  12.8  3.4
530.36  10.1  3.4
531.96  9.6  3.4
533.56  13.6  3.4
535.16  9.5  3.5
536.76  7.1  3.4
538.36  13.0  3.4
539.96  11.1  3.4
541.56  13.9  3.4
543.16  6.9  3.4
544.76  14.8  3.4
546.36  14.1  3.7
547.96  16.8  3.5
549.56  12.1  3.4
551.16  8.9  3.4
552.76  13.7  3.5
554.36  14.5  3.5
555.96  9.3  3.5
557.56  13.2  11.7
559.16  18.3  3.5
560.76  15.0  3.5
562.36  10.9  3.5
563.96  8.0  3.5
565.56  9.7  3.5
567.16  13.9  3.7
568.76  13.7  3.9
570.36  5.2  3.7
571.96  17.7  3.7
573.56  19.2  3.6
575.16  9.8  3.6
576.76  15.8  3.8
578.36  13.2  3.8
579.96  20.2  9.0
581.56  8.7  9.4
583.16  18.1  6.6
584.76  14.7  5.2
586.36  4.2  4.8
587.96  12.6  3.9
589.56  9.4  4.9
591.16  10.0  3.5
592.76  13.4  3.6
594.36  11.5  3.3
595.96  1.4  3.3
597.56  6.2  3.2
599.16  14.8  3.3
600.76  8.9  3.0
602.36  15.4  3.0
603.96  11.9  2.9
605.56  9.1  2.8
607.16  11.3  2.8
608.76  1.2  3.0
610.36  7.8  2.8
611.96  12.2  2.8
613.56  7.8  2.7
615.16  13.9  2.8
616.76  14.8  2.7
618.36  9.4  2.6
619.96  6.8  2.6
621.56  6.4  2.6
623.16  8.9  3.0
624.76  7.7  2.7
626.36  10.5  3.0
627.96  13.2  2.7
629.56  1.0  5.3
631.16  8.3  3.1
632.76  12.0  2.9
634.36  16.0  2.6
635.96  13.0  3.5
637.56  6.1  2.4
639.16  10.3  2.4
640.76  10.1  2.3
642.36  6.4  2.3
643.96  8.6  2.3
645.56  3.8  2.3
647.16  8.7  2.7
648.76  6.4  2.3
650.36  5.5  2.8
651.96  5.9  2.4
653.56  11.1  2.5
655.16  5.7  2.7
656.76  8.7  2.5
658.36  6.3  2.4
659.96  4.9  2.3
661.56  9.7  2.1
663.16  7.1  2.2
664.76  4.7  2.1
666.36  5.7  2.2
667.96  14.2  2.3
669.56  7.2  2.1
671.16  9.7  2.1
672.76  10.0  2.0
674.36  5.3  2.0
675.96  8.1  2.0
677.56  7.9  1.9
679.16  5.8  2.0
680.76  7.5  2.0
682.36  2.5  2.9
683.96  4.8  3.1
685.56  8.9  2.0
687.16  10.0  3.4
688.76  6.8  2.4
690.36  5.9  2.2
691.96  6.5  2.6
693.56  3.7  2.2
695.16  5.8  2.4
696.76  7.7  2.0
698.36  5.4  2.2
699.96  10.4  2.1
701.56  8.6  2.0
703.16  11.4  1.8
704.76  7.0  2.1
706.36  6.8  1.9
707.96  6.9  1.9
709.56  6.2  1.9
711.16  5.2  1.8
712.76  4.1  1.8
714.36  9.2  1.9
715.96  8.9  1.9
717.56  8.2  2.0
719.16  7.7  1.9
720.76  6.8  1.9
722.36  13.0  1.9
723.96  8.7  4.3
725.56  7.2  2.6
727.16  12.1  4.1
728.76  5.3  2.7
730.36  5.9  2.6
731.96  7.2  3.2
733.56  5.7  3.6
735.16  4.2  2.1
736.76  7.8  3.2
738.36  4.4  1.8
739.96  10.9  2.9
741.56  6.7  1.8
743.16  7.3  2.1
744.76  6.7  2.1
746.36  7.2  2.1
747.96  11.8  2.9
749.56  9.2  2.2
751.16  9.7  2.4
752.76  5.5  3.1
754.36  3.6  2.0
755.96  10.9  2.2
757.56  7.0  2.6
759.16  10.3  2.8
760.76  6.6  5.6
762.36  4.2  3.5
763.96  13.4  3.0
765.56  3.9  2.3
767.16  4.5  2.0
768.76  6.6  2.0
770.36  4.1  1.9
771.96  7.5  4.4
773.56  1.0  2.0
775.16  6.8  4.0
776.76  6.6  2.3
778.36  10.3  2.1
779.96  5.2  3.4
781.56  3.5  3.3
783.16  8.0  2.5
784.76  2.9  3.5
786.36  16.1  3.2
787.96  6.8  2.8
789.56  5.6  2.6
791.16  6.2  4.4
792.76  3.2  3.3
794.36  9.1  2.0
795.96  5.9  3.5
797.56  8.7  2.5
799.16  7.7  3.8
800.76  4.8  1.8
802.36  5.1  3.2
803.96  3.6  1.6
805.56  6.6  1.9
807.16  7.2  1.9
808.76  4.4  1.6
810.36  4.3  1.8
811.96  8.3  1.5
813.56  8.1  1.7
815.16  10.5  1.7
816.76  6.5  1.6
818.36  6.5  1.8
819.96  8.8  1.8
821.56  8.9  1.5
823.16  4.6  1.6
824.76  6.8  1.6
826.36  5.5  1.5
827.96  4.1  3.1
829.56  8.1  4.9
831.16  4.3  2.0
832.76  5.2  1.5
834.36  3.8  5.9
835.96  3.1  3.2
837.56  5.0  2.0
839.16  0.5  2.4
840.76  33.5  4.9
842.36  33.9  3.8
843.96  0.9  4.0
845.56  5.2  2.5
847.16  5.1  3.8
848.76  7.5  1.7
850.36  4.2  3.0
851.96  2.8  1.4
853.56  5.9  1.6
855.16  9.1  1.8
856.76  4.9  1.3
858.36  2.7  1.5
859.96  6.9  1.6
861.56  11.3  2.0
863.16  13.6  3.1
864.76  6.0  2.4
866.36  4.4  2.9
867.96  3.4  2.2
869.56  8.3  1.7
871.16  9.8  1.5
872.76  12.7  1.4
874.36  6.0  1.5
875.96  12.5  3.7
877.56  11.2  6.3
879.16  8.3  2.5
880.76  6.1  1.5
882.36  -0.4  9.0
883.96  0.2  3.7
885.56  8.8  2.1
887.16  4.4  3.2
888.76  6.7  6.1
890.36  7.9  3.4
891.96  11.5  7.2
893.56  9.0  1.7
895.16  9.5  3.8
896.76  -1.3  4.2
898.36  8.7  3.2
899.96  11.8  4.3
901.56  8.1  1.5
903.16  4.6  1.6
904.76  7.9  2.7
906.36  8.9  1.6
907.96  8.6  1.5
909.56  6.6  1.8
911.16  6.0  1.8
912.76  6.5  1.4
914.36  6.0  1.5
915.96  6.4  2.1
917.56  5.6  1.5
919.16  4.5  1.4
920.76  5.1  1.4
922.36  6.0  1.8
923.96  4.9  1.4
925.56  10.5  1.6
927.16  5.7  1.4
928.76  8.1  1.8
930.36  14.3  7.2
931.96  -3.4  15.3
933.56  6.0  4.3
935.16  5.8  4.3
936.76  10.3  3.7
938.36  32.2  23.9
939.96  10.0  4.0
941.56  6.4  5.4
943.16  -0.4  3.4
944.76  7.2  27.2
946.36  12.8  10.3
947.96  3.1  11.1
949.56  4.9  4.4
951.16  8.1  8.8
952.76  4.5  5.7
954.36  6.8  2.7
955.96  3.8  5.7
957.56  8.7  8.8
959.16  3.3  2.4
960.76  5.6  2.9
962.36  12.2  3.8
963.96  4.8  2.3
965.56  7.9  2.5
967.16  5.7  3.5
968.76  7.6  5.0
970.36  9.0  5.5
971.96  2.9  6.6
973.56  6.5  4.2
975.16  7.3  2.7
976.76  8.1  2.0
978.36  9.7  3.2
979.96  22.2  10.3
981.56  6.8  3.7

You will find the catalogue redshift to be 1.26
